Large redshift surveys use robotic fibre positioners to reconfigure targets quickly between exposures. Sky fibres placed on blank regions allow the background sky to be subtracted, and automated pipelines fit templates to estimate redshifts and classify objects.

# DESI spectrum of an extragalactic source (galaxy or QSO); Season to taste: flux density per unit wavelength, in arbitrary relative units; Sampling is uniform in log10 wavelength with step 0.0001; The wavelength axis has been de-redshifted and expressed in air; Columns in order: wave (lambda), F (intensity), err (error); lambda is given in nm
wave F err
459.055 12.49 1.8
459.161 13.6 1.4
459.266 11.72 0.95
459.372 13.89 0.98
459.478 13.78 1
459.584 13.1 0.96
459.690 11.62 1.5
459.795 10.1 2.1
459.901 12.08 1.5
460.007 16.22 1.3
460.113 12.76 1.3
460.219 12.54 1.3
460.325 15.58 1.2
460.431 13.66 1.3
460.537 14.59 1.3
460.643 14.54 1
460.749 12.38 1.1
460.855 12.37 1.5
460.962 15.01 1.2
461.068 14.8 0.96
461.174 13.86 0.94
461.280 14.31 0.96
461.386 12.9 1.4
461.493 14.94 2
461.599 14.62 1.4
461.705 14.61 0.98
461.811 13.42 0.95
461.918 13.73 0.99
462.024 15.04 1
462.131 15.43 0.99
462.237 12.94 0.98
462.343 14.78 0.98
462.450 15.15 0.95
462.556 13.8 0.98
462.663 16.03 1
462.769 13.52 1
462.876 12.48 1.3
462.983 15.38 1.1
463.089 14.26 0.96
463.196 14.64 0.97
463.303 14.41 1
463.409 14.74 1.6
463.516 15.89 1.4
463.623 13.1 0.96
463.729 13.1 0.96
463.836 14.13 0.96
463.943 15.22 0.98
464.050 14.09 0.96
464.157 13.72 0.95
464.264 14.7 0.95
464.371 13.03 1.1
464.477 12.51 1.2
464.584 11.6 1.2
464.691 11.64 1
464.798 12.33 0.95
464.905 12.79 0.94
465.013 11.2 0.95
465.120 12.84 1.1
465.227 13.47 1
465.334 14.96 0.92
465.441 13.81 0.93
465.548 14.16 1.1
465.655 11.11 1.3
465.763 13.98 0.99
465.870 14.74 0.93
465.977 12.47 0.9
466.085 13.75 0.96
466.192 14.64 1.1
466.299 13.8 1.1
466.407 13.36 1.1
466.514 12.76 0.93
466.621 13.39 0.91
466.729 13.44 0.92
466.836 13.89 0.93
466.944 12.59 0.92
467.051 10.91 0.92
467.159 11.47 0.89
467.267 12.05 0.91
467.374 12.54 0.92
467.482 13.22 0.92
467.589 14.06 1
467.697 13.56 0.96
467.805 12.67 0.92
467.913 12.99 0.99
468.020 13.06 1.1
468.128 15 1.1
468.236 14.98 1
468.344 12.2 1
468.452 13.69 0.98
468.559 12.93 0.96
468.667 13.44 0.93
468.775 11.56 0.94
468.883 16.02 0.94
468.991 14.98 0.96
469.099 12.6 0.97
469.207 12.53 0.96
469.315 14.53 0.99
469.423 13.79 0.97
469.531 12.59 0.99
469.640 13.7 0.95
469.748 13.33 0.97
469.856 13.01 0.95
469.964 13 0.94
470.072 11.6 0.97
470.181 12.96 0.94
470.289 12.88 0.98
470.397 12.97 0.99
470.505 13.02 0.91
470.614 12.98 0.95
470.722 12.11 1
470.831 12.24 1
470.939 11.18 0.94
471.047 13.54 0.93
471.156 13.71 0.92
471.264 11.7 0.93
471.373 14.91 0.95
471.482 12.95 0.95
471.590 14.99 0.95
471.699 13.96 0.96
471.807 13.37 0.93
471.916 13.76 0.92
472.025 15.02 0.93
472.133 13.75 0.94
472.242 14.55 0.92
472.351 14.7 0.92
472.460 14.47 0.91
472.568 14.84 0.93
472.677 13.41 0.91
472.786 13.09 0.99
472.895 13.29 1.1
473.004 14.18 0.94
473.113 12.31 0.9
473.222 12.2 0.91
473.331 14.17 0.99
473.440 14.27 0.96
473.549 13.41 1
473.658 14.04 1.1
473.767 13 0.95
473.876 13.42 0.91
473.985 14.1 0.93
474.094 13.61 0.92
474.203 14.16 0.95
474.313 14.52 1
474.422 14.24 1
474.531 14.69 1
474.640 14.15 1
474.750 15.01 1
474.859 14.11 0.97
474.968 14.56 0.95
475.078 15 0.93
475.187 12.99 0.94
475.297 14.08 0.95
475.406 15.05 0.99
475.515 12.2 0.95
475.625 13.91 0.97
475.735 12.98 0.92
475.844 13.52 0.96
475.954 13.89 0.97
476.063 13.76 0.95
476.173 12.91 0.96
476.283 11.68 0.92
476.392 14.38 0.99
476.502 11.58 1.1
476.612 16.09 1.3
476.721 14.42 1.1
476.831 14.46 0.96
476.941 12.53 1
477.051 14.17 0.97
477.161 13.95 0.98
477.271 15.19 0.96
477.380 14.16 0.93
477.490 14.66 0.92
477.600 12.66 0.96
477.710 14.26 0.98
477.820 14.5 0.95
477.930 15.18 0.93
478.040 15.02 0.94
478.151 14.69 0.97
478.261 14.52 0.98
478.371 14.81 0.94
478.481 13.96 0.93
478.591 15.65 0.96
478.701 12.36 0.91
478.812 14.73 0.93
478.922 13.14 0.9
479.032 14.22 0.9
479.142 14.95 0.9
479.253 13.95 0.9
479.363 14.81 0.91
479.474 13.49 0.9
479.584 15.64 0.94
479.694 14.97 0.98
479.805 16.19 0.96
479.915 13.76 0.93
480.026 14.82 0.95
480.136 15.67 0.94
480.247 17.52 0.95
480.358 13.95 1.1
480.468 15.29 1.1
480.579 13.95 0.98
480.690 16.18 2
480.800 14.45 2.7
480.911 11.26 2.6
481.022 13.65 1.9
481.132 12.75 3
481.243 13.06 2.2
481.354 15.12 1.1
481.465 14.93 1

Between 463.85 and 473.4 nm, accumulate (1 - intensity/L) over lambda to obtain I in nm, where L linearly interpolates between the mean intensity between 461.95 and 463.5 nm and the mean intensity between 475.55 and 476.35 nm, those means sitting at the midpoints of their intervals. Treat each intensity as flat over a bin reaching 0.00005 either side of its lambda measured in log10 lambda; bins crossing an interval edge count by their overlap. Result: 0.42 nm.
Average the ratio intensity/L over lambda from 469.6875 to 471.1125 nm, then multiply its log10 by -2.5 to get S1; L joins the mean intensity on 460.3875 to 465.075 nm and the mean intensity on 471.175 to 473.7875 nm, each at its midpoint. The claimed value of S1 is 0.09 mag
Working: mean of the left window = 13.9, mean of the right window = 13.8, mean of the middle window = 12.7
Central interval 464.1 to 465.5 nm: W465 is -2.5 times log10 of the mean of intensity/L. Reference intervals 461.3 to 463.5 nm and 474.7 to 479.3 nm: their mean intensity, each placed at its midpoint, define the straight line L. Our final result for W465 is 0.11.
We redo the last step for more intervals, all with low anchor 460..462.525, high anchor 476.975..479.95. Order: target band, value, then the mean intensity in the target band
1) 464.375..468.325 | 0.09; 13.1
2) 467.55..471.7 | 0.08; 13.3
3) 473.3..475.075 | 0.02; 14.1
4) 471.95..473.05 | 0.02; 14.1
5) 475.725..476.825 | 0.06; 13.6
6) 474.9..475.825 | 0.04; 13.8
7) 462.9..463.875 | -0.01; 14.4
